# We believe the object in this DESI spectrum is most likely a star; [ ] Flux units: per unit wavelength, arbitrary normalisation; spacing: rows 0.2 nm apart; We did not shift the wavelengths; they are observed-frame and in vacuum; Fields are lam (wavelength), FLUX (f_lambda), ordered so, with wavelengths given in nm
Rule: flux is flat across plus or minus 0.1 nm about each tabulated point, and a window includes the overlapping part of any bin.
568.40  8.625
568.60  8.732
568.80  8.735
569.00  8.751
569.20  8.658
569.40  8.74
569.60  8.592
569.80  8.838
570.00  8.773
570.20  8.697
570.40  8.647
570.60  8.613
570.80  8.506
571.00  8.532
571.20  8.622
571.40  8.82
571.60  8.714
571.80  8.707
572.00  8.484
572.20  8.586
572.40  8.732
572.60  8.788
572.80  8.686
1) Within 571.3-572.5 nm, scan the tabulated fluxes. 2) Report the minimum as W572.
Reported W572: 8.484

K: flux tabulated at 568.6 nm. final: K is 8.732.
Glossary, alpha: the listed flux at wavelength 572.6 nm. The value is 8.788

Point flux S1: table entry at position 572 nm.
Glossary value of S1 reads 8.484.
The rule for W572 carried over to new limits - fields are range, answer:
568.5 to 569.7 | 8.592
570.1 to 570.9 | 8.506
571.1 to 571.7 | 8.622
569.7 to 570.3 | 8.697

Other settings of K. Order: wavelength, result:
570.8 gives 8.506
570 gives 8.773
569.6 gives 8.592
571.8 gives 8.707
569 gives 8.751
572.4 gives 8.732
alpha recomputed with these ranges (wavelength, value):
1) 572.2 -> 8.586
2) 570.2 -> 8.697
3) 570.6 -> 8.613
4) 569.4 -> 8.74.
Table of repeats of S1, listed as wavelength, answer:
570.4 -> 8.647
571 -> 8.532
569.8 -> 8.838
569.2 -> 8.658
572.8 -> 8.686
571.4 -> 8.82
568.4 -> 8.625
